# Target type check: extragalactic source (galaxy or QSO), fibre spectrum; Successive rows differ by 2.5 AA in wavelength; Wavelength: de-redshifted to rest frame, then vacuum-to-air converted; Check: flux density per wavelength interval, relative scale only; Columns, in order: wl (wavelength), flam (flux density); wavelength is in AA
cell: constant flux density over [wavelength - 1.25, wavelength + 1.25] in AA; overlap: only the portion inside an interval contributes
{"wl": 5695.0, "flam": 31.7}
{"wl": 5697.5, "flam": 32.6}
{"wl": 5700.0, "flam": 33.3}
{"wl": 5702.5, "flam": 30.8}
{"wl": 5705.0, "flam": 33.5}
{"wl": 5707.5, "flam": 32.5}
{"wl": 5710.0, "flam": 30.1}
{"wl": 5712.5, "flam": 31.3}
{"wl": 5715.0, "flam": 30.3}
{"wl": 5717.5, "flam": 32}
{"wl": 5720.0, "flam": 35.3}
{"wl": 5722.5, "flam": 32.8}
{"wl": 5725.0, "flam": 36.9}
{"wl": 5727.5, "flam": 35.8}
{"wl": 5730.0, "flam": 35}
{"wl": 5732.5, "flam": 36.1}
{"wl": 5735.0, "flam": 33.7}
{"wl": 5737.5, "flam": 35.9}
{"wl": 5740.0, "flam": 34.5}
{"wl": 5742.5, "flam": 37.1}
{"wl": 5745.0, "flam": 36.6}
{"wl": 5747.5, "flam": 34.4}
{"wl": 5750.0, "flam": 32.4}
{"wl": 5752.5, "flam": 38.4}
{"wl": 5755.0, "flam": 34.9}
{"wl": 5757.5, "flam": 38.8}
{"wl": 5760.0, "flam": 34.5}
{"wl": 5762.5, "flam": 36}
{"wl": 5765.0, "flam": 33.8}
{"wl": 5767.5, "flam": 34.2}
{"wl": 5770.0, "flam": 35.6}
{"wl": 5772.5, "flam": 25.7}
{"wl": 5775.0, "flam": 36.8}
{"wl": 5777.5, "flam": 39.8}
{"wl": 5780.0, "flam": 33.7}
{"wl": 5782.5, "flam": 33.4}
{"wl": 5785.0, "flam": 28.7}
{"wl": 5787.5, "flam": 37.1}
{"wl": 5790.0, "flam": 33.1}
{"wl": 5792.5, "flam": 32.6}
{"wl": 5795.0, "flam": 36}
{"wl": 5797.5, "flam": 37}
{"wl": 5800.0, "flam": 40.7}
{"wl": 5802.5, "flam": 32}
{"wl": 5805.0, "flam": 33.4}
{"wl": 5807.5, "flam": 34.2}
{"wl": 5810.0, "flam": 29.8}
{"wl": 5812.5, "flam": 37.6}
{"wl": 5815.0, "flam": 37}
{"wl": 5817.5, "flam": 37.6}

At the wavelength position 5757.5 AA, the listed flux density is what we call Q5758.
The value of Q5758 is 38.8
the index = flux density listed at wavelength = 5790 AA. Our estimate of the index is 33.1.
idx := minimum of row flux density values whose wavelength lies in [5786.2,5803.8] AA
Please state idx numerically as 32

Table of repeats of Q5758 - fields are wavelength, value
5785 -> 28.7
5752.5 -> 38.4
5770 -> 35.6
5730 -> 35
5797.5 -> 37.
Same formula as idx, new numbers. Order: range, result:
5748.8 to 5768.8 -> 32.4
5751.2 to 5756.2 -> 34.9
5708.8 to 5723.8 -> 30.1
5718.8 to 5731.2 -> 32.8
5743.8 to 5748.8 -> 34.4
